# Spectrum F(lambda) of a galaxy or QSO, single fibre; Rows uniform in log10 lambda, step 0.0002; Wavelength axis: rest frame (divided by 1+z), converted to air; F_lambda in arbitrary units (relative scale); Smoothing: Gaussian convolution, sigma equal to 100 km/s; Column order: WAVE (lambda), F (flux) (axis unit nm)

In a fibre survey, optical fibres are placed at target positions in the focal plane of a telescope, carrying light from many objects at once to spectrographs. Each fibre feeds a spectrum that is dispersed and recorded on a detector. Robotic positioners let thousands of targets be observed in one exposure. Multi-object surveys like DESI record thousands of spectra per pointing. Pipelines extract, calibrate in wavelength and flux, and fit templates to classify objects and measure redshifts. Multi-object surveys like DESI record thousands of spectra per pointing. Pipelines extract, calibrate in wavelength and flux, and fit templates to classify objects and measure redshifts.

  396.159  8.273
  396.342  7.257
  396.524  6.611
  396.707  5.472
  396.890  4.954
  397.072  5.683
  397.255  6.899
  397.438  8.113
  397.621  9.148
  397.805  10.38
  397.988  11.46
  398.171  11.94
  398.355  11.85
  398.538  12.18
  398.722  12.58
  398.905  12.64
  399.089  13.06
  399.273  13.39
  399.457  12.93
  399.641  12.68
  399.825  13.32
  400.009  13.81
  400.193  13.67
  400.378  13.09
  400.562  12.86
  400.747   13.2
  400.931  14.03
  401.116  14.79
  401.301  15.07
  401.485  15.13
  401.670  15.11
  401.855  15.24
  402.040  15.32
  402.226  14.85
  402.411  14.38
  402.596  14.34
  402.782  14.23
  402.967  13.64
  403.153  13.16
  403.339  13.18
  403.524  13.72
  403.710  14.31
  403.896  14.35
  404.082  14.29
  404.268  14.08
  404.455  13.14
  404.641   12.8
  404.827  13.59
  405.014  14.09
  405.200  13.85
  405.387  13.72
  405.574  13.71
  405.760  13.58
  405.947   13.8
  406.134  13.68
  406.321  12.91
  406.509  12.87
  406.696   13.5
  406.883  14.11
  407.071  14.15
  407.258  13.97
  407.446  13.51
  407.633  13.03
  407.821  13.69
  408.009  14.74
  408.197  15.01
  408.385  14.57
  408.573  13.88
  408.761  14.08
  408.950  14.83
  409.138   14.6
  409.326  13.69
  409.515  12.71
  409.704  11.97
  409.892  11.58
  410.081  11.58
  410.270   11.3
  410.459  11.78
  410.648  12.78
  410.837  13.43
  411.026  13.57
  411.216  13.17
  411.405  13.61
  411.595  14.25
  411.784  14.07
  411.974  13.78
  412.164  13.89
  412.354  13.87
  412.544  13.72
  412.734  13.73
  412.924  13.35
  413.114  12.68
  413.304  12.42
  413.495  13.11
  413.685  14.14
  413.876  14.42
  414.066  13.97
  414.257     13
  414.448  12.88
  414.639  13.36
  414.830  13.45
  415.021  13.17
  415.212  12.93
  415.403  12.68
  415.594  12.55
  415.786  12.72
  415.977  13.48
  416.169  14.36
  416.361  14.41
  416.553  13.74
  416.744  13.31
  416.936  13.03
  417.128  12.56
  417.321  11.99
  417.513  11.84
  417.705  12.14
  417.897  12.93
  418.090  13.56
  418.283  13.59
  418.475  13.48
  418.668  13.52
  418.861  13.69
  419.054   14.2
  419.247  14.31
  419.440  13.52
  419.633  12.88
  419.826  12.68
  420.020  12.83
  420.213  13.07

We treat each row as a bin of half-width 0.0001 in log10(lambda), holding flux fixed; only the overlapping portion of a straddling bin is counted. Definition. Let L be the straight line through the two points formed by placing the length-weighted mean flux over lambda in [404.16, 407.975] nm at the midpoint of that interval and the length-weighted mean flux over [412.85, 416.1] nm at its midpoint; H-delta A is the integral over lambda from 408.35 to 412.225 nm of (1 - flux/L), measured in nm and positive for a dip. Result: 0.04 nm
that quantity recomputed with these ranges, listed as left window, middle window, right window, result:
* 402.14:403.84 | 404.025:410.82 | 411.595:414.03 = 0.177 nm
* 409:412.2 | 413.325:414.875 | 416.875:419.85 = -0.047 nm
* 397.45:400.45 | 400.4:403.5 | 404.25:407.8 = -0.345 nm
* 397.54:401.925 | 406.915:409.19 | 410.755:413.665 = -0.134 nm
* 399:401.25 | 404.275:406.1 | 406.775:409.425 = 0.034 nm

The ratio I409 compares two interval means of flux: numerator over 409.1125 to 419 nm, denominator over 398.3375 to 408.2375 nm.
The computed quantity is 0.96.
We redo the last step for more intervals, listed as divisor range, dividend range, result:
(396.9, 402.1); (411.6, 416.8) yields 1.09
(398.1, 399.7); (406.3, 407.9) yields 1.08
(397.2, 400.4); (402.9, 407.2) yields 1.15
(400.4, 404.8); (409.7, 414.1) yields 0.93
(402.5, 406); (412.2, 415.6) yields 0.97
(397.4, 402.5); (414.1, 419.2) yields 1.00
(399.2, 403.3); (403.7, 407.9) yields 0.98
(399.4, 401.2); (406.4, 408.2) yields 1.03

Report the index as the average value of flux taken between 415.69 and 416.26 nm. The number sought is 13.5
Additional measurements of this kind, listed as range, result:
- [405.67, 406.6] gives 13.4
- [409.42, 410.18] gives 12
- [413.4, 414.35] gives 13.7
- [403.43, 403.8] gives 14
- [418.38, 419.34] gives 13.8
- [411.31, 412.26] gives 13.9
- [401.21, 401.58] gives 15.1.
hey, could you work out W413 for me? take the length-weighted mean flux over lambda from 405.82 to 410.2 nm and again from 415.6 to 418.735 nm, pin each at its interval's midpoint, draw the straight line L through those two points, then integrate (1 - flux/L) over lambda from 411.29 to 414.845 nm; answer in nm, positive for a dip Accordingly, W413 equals -0.06 nm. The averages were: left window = 13.6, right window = 13.1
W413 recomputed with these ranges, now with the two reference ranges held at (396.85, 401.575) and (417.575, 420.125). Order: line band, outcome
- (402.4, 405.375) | -0.37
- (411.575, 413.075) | -0.11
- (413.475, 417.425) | -0.07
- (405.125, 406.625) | -0.13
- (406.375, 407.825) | -0.12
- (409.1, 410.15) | 0.01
